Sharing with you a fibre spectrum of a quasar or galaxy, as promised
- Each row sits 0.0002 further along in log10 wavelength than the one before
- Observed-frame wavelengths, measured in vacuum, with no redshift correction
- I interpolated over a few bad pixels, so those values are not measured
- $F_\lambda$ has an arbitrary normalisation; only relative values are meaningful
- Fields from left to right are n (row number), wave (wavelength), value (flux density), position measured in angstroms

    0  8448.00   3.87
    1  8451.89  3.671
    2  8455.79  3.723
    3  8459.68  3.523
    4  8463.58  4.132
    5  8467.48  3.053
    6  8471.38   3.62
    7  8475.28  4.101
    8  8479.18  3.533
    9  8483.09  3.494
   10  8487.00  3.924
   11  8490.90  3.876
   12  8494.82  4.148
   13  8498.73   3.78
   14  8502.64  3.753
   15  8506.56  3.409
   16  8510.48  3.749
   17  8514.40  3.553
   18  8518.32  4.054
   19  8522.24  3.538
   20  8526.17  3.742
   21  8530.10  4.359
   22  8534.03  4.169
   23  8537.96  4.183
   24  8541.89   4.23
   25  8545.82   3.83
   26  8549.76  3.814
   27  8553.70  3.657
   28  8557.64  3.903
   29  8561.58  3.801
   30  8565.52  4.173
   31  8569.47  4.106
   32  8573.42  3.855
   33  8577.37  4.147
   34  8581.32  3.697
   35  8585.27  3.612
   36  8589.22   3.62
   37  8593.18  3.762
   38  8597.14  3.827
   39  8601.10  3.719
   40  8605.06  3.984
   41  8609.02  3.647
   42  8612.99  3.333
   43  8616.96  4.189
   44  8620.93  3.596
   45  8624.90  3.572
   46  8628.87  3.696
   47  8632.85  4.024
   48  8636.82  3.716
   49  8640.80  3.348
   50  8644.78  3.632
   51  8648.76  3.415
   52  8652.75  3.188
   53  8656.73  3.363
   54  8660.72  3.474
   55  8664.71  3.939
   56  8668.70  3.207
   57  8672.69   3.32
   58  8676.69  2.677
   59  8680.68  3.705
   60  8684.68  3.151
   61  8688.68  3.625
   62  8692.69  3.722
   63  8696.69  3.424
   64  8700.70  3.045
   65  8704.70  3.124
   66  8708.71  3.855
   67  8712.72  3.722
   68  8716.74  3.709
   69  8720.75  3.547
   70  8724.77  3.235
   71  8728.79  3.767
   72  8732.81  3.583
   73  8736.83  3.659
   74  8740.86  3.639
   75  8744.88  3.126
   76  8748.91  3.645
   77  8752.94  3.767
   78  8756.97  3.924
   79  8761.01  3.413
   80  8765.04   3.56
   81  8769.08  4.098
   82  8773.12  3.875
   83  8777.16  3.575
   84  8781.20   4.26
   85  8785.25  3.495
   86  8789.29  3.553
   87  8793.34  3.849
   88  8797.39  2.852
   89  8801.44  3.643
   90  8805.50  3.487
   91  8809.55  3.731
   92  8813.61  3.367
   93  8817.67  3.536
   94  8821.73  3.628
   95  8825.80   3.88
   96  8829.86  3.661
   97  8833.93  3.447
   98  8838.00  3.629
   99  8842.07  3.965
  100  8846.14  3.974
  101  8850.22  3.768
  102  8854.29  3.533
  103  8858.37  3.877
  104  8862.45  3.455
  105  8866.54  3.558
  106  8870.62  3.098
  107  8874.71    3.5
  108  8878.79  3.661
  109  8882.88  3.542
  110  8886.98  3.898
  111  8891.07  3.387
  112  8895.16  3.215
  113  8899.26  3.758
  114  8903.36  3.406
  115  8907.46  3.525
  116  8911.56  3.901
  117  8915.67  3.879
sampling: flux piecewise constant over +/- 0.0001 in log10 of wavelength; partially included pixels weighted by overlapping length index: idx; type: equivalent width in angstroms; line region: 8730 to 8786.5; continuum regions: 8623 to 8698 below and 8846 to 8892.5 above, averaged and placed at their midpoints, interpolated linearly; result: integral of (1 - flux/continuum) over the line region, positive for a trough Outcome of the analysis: -2.5 angstroms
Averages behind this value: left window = 3.48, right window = 3.59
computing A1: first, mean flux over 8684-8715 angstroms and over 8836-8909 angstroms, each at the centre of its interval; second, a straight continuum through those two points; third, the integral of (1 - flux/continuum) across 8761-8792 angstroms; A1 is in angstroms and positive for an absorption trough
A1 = -1.96 angstroms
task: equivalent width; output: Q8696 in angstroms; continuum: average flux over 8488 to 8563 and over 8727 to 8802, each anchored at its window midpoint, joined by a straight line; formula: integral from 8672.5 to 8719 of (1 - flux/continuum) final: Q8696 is 3.5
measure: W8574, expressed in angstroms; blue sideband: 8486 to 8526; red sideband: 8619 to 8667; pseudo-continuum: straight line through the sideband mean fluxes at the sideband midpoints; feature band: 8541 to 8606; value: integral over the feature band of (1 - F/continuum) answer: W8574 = -3.2 angstroms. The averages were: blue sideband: 3.77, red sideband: 3.58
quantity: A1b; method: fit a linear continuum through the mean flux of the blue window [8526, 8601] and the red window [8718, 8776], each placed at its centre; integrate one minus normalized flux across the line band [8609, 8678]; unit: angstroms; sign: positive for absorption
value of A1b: 4.9 angstroms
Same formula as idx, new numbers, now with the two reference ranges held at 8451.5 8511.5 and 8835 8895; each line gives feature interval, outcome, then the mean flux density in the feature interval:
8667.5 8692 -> 2.4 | 3.31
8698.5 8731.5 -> 1.4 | 3.5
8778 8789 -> -0.5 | 3.8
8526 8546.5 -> -2.4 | 4.13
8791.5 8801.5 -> 0.6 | 3.4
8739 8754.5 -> 0.5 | 3.54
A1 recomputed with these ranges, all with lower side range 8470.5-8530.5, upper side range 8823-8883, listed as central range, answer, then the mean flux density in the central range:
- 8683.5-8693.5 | 0.5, 3.5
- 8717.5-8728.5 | 0.6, 3.49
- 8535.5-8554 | -1.1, 3.98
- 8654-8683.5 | 2.7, 3.37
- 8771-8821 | 0.8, 3.6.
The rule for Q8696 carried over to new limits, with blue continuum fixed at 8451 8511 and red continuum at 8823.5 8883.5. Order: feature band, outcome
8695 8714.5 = 1.27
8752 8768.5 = -0.17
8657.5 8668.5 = 0.28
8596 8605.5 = -0.33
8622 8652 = 0.61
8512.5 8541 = -1.89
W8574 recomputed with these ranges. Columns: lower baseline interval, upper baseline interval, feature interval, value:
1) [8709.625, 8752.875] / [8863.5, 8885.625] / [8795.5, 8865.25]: -2.04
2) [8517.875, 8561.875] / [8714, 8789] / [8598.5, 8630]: 1.00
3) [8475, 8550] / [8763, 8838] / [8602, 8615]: 0.43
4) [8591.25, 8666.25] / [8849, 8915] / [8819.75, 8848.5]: -1.24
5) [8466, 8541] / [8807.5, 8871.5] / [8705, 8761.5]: 1.35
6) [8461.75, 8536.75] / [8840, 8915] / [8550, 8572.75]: -0.92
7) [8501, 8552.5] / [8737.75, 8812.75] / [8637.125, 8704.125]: 6.15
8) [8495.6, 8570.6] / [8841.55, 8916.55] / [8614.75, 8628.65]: 0.18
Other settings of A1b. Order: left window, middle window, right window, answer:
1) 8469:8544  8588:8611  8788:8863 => 0.12 angstroms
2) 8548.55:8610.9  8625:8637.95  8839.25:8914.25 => 0.04 angstroms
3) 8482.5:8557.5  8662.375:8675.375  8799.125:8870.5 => 1.08 angstroms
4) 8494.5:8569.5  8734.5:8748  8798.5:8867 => 0.83 angstroms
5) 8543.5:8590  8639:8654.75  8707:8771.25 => 1.52 angstroms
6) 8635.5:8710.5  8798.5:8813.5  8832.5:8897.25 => -0.01 angstroms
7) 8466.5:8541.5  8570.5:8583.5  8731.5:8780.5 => -0.48 angstroms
